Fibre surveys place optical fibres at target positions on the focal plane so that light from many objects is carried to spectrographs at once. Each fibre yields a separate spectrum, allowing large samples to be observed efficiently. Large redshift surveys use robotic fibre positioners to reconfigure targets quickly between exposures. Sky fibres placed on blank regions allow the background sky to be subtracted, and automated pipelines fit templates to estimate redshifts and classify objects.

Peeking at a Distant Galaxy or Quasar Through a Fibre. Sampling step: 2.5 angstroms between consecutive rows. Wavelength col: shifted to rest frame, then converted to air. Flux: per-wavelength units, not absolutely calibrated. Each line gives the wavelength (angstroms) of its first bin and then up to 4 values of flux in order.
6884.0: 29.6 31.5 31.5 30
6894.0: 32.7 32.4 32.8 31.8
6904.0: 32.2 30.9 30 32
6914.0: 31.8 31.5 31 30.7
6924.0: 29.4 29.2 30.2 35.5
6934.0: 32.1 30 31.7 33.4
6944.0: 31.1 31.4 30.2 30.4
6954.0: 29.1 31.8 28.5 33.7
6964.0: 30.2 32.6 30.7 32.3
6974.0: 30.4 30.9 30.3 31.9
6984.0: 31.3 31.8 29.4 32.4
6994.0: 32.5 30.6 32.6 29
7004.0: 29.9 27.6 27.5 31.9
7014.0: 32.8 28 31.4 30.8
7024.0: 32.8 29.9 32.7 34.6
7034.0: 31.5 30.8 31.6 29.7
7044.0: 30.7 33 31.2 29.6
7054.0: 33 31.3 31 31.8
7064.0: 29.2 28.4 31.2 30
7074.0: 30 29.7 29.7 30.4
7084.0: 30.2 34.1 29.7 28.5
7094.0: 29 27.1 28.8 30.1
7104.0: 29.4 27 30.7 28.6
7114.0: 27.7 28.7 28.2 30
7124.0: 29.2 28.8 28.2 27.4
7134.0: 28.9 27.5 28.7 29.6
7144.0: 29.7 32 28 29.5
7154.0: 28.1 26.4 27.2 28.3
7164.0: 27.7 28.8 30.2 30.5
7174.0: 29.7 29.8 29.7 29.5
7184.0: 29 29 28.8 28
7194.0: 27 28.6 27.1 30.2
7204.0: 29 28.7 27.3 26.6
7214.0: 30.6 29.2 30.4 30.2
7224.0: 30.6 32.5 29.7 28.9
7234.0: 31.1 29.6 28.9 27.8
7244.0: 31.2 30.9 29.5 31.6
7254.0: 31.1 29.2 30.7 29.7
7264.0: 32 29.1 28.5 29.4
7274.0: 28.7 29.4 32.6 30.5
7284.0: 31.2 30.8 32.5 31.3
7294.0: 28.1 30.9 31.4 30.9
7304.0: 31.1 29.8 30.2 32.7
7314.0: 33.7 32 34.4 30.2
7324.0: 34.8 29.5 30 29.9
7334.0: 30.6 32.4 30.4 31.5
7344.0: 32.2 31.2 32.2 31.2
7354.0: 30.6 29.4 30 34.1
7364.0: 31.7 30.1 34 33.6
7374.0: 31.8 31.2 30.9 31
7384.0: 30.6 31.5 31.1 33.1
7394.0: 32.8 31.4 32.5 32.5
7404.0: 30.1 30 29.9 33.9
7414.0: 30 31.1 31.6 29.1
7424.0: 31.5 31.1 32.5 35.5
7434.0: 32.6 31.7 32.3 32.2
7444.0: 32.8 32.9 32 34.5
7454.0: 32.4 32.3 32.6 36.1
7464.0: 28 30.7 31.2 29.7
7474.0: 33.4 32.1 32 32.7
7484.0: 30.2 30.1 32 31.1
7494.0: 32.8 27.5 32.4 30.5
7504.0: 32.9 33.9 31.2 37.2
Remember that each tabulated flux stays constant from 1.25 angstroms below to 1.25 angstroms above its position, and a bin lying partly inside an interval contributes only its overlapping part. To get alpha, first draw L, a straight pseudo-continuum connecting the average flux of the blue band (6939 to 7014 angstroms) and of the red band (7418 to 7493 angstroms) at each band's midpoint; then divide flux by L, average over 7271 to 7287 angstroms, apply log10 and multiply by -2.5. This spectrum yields 0.04 mag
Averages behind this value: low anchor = 30.9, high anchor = 32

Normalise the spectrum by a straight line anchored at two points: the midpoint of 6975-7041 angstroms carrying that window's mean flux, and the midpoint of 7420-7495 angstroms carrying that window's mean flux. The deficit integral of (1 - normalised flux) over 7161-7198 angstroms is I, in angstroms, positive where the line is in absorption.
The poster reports 2.8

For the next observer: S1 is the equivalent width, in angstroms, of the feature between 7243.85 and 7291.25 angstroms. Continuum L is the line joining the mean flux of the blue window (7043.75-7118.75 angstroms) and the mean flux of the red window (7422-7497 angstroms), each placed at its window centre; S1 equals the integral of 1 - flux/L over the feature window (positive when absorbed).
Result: 0.8 angstroms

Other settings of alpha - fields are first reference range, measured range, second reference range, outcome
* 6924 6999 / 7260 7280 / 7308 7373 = 0.059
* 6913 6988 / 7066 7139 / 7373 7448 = 0.076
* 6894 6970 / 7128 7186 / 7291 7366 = 0.086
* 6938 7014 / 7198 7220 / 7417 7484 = 0.098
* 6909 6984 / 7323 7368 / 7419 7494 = 0.021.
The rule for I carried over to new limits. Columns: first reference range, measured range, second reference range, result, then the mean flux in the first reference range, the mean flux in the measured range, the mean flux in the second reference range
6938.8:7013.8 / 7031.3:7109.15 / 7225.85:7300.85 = 0.93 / 30.9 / 30.3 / 30.3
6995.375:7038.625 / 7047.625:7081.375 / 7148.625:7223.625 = -0.21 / 30.9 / 30.5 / 28.8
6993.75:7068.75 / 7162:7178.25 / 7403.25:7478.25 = 0.95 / 30.9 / 29.4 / 31.9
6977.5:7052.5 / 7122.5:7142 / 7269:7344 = 1.57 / 31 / 28.5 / 31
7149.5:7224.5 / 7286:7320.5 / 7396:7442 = -1.34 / 28.8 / 31.4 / 31.7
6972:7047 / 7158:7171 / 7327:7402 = 1.10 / 31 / 28.6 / 31.5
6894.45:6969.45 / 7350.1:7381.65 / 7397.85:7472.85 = 0.24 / 31.3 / 31.5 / 31.8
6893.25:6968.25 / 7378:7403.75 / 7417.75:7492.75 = 0.16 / 31.3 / 31.7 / 32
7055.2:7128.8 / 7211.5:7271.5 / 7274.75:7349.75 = 1.32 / 29.6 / 30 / 31.3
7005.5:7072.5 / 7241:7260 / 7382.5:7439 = 0.60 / 30.9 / 30.3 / 31.7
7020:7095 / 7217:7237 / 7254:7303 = 0.09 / 30.9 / 30.4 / 30.4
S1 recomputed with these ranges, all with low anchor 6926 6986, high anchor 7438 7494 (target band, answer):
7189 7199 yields 1.2 angstroms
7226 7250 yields 1.3 angstroms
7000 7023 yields 1.0 angstroms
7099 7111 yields 0.9 angstroms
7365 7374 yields -0.2 angstroms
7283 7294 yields 0.2 angstroms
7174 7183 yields 0.5 angstroms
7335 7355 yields 0.2 angstroms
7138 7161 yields 2.0 angstroms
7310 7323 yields -0.3 angstroms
